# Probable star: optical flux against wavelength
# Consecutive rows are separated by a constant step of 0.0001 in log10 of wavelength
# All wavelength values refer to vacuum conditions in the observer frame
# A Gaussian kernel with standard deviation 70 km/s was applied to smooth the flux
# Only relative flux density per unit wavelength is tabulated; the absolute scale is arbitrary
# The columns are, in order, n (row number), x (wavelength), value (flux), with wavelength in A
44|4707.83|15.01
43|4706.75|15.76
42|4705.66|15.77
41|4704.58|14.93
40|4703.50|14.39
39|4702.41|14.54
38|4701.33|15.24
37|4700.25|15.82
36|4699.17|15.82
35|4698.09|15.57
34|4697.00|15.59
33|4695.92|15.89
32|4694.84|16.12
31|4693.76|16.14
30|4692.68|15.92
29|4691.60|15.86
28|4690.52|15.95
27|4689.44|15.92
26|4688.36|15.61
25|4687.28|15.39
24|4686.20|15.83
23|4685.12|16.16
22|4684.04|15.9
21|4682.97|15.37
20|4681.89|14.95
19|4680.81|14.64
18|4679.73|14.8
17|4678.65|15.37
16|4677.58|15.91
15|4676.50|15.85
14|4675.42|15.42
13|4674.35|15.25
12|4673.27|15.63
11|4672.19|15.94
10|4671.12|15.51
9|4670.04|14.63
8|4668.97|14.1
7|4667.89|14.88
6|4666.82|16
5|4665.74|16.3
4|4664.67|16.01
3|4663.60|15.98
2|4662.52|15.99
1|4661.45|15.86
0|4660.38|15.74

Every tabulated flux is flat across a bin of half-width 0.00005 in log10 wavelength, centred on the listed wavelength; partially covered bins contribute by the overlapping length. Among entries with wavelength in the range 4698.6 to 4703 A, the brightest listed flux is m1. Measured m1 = 15.82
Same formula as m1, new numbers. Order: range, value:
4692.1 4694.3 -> 16.14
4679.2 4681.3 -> 14.8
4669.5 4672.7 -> 15.94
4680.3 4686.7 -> 16.16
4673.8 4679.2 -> 15.91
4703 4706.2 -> 15.77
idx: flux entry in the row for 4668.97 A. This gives 14.1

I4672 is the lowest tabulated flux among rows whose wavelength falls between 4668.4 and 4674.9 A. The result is 14.1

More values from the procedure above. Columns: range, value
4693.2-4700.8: 15.57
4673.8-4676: 15.25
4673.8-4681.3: 14.64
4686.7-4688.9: 15.39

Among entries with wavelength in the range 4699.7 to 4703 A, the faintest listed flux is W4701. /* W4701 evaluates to 14.54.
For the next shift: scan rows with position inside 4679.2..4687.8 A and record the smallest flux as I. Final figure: 14.64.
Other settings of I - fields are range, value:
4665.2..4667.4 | 16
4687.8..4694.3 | 15.61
